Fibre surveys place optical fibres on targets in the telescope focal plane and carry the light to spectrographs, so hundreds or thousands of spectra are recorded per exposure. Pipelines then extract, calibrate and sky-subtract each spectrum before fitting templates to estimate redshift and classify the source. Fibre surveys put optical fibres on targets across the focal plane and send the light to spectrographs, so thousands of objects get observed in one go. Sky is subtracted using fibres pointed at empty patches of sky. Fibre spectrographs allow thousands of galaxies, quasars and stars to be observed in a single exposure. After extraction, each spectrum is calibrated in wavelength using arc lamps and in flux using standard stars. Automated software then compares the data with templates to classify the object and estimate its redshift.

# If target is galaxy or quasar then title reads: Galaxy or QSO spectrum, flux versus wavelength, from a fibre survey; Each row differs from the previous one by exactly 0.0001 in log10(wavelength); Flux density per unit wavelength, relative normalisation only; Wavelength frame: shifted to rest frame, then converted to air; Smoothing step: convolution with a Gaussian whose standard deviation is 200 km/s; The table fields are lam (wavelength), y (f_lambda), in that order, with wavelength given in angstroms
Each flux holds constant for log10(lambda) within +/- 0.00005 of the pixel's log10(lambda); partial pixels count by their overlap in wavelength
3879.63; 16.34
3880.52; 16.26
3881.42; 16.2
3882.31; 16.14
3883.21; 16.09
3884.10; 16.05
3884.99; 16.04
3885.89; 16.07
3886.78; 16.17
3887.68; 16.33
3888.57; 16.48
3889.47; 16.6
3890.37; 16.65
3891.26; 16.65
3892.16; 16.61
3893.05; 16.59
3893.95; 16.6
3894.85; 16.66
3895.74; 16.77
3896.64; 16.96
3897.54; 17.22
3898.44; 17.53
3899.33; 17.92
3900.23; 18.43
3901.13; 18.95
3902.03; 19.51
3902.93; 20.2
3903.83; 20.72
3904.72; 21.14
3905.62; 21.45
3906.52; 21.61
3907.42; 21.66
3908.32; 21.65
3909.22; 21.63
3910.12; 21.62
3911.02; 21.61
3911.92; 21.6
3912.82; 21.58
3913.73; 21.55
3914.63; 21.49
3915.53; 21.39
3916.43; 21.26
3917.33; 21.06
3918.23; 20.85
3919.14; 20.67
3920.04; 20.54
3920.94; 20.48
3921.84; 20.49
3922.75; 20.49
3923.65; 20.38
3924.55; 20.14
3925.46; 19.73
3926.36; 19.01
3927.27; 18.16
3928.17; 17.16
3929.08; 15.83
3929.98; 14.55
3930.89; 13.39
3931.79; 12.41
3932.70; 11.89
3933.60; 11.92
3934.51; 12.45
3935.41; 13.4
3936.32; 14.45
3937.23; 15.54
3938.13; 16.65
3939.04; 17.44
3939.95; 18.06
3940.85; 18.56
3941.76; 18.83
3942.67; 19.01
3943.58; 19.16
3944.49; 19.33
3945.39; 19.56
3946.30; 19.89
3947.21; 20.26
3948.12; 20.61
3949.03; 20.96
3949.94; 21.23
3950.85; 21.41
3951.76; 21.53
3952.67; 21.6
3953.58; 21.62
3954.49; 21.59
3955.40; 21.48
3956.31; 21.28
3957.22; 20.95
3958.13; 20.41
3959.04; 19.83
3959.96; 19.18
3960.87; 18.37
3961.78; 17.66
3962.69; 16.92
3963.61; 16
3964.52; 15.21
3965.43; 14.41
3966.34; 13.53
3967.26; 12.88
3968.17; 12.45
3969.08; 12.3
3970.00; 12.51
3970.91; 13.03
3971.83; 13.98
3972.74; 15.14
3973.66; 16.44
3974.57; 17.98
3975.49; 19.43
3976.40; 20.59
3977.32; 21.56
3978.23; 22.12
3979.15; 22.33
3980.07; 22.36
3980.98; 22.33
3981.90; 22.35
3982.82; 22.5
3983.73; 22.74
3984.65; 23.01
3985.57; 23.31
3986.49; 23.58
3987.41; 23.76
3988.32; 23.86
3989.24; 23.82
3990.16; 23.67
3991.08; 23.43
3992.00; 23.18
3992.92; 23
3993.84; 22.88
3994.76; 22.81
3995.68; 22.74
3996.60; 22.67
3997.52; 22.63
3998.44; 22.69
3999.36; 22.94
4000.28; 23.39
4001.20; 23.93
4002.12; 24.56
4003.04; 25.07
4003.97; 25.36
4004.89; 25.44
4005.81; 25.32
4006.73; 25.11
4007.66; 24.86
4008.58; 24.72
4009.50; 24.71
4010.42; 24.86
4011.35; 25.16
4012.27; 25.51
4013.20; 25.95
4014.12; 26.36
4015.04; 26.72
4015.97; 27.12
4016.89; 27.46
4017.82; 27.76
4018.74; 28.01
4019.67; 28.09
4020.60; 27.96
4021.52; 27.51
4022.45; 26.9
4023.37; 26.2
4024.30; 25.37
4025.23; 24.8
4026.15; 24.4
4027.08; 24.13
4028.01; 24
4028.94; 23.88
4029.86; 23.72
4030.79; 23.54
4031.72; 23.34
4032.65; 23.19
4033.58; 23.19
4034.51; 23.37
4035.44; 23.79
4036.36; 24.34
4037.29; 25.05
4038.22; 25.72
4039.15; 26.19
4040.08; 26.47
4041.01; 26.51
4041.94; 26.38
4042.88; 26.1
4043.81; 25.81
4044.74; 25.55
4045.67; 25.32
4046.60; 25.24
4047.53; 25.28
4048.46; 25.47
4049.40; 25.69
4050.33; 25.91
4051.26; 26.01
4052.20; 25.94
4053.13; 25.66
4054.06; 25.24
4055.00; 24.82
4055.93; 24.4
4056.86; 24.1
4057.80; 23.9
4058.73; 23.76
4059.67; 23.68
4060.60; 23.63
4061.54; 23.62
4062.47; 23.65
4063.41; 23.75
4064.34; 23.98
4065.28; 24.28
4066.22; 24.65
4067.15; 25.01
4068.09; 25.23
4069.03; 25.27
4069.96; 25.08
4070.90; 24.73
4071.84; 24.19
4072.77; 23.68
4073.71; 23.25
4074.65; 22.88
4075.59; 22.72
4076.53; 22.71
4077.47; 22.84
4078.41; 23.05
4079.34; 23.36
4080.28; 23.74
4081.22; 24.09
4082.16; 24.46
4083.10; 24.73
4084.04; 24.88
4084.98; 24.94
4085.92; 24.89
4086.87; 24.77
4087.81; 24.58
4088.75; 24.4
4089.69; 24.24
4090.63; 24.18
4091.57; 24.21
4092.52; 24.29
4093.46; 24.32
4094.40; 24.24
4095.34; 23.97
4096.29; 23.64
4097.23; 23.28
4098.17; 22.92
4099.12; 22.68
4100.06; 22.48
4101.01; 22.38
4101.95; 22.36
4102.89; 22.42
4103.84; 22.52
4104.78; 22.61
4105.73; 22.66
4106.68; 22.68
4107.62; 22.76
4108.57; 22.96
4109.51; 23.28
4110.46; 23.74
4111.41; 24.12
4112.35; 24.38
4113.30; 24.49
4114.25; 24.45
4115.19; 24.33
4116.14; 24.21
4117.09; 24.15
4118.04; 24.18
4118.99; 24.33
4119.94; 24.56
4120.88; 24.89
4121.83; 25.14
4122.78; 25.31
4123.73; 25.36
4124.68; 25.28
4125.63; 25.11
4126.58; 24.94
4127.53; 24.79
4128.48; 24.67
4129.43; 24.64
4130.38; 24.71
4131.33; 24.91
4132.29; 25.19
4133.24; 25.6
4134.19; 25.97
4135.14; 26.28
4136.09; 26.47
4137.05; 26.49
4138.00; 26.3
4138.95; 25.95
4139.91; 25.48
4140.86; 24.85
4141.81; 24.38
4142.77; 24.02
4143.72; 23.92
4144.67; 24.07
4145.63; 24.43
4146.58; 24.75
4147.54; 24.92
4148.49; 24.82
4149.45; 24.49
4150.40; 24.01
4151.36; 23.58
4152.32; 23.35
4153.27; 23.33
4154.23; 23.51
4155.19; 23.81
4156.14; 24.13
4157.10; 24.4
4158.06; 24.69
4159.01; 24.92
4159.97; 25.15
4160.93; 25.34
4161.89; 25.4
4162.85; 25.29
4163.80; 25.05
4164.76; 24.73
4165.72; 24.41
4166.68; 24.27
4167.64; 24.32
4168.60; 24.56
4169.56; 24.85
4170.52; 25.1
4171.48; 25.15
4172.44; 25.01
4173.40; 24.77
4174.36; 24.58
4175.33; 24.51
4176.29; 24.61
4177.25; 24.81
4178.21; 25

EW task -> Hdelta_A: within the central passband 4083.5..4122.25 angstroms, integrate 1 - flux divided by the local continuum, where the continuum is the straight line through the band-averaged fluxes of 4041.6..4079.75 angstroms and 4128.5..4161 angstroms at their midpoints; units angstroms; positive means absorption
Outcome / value 1.31 angstroms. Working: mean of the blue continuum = 24.5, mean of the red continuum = 24.8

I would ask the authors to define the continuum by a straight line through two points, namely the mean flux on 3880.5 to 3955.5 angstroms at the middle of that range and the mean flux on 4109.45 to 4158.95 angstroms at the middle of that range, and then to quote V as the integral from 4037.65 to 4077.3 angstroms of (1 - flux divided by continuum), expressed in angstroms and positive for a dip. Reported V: -4.0 angstroms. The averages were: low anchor 18.5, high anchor 24.7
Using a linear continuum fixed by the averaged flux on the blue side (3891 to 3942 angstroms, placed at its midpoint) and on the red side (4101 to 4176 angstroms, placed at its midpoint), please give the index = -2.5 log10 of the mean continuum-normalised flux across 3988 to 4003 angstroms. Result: -0.133 mag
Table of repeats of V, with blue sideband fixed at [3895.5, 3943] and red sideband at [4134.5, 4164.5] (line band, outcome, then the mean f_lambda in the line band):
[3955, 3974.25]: 3.37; 16.4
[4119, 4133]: -0.47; 25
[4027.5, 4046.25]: -2.57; 24.8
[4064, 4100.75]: -1.64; 24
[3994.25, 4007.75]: -2.01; 23.9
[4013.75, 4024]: -2.87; 27.3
